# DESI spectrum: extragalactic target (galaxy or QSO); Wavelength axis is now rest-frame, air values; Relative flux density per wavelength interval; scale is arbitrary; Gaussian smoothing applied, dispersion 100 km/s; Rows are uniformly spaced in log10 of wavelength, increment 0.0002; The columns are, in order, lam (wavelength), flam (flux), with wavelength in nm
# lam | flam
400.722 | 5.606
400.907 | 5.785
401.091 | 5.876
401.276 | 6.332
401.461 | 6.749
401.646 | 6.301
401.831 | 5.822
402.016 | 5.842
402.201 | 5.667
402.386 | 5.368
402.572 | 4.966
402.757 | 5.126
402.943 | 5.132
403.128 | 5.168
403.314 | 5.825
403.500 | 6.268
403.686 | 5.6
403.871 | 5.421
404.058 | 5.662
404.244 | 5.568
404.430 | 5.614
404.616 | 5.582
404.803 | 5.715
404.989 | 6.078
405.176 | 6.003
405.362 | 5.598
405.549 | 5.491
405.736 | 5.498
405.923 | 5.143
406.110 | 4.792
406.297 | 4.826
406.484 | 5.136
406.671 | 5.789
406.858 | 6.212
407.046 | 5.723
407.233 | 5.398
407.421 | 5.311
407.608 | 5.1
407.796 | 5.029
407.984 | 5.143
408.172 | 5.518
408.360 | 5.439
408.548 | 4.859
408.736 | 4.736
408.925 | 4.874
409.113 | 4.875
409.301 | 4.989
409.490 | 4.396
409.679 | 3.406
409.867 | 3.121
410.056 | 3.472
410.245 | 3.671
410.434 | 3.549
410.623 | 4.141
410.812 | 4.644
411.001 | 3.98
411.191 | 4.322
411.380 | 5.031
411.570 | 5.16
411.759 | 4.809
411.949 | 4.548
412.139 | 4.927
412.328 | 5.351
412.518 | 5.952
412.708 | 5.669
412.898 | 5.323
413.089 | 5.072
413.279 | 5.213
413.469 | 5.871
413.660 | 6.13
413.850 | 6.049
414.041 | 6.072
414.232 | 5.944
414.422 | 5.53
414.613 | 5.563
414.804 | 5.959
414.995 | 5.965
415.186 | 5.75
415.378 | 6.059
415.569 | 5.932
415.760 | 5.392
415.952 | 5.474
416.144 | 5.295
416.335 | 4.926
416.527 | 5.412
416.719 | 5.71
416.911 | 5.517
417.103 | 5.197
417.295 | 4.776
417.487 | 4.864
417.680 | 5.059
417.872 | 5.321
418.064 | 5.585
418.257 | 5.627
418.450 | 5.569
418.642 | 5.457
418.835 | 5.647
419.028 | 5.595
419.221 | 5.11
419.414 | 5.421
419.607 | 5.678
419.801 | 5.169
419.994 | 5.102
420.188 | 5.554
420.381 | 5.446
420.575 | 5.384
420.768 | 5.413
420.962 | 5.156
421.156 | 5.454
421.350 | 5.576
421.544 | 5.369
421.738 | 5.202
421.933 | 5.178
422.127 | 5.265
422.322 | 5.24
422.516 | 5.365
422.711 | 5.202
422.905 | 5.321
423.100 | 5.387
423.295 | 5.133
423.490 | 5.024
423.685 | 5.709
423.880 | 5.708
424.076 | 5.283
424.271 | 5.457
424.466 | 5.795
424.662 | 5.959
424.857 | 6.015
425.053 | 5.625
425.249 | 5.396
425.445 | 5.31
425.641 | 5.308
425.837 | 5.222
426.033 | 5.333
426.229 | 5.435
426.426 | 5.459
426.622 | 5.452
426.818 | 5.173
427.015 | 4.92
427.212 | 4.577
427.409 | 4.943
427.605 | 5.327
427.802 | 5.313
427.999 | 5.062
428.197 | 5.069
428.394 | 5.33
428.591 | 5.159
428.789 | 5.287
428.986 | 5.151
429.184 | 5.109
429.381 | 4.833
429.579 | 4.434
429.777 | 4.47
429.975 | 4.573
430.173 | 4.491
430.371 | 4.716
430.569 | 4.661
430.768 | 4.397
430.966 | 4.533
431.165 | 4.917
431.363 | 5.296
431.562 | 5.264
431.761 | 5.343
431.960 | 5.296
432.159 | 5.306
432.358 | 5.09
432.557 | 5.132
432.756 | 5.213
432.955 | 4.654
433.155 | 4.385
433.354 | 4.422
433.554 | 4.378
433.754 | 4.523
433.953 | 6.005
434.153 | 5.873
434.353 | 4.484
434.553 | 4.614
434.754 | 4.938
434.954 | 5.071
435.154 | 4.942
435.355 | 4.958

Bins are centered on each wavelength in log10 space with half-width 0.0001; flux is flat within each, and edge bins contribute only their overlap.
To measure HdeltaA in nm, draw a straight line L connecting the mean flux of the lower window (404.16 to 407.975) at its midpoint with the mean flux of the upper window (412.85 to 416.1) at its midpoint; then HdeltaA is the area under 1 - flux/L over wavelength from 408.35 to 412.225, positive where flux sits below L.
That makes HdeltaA 0.827 nm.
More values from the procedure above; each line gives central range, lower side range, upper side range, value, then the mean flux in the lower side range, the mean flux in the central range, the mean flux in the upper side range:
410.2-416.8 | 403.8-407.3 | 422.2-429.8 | 0.184 nm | 5.54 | 5.28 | 5.27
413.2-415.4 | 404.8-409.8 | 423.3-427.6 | -0.237 nm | 5.2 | 5.84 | 5.38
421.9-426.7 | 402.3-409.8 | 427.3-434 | -0.380 nm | 5.3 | 5.43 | 4.93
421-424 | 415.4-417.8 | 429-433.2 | -0.117 nm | 5.32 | 5.34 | 4.87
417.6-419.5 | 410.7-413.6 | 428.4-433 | -0.159 nm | 5.07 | 5.44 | 4.94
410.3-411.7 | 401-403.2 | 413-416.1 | 0.327 nm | 5.7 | 4.39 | 5.74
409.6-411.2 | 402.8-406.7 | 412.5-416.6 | 0.517 nm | 5.51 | 3.79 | 5.66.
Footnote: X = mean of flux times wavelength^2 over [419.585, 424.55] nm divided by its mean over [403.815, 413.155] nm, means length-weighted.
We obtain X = 1.1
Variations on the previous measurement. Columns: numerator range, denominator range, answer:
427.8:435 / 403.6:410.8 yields 1.10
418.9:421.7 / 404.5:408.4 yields 1.06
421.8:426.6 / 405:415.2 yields 1.13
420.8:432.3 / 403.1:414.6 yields 1.09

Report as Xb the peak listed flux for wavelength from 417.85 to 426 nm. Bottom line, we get 6.015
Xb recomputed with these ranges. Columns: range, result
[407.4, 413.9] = 6.13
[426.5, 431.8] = 5.452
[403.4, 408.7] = 6.268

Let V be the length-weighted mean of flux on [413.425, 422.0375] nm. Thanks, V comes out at 5.5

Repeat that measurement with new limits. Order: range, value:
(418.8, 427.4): 5.37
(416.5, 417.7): 5.22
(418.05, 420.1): 5.44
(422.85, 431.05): 5.16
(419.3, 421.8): 5.38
